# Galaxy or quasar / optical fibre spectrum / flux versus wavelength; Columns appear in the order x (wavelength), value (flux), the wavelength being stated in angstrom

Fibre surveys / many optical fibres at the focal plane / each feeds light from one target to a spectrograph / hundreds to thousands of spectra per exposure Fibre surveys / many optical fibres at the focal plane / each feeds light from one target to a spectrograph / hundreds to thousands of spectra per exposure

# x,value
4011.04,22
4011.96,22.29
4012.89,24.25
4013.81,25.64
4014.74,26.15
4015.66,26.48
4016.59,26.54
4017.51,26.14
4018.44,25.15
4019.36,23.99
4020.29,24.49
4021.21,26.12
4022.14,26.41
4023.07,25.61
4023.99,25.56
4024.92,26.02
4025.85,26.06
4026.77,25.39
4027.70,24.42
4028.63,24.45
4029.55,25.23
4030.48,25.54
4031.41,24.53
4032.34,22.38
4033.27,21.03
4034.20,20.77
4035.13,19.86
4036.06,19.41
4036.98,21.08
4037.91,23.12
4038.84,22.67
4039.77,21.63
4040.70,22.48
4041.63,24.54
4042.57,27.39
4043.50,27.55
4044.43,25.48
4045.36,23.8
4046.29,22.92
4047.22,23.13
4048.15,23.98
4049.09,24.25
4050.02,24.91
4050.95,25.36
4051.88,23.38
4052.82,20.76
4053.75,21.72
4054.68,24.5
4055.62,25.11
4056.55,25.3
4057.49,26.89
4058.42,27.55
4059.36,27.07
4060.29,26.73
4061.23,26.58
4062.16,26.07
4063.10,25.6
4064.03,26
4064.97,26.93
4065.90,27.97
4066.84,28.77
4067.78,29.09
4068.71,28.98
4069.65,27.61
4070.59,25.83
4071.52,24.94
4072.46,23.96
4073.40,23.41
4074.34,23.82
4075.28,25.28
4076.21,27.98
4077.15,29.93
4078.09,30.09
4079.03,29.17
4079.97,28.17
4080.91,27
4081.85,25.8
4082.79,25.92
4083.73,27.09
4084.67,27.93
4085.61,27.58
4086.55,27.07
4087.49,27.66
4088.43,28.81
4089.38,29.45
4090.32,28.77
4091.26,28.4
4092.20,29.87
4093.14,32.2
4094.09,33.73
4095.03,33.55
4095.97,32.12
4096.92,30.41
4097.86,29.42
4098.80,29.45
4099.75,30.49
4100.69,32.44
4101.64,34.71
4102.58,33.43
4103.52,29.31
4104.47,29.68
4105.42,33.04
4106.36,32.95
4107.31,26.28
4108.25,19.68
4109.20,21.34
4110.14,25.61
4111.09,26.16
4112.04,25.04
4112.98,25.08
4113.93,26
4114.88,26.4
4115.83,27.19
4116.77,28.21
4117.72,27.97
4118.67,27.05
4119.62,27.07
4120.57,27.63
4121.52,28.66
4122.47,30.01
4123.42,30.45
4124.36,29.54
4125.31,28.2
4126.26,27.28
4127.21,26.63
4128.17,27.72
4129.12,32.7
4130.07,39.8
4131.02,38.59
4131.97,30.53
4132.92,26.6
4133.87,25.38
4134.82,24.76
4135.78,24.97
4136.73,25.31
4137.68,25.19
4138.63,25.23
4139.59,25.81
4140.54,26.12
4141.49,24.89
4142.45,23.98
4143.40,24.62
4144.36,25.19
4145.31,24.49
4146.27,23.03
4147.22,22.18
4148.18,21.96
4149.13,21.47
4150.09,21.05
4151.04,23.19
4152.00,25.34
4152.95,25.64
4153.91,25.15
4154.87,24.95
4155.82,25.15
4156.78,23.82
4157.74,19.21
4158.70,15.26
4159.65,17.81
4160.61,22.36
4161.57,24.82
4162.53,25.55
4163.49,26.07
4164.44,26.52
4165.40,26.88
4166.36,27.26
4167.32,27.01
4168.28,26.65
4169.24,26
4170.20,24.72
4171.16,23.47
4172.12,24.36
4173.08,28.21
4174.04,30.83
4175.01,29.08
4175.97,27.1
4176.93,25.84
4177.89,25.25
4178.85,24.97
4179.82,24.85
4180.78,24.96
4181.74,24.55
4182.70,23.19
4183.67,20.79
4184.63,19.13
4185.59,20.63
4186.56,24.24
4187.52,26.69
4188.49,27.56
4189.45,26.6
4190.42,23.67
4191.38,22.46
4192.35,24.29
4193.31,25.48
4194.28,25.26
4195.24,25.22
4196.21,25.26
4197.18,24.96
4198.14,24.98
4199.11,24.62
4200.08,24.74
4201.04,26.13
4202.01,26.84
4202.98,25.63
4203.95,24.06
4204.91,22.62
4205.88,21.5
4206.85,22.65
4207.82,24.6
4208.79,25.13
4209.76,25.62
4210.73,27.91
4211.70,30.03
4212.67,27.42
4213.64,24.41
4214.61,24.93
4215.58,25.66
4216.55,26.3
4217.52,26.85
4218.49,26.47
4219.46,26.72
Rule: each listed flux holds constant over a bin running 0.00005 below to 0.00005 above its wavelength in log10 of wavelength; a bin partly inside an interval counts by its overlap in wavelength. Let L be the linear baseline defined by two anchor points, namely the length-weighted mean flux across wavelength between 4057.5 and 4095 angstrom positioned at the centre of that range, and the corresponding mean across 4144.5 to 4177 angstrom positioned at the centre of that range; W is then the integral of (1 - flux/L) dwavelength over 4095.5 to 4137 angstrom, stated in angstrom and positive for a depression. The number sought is -4.04 angstrom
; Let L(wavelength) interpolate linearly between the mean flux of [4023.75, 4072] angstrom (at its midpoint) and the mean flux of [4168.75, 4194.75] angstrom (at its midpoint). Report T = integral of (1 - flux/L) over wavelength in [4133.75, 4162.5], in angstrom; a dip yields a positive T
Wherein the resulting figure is 1.50 angstrom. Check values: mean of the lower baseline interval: 24.8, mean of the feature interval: 23.6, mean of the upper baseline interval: 25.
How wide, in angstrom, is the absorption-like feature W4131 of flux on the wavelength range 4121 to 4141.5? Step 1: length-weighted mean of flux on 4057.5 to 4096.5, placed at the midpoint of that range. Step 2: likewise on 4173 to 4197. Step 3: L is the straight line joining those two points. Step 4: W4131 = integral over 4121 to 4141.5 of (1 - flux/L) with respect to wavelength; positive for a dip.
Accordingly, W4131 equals -1.60 angstrom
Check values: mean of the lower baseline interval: 27.8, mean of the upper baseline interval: 25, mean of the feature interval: 28.5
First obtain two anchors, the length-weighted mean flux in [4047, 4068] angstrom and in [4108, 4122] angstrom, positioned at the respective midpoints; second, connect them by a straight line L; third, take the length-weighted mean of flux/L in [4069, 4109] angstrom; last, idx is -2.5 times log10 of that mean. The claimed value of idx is -0.11 mag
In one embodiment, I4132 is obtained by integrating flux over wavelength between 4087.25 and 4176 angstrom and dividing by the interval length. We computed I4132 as 27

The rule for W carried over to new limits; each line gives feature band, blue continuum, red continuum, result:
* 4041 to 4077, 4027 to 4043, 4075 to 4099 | 0.2 angstrom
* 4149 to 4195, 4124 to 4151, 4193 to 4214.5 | 2.3 angstrom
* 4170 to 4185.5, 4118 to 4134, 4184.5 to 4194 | 0.2 angstrom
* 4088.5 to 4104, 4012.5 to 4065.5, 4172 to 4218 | -3.9 angstrom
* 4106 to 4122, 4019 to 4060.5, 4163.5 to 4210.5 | -1.1 angstrom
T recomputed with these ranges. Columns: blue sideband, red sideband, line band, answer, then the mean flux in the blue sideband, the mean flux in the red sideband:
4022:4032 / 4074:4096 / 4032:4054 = 2.6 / 25.3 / 28.6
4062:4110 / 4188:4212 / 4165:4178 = -0.4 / 28.3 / 25.1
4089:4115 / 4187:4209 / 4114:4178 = 2.6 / 29.1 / 24.8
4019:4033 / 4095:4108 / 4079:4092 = 0.8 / 25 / 31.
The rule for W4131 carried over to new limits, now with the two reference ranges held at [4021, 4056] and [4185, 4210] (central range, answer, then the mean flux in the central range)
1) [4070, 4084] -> -1.45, 26.6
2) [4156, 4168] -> 0.41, 23.6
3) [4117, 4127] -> -1.67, 28.3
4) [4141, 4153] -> 0.42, 23.6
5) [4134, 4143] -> -0.29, 25.1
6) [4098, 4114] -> -2.75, 28.4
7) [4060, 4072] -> -1.50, 27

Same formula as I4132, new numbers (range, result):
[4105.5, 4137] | 27.9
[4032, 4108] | 26.8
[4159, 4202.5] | 25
